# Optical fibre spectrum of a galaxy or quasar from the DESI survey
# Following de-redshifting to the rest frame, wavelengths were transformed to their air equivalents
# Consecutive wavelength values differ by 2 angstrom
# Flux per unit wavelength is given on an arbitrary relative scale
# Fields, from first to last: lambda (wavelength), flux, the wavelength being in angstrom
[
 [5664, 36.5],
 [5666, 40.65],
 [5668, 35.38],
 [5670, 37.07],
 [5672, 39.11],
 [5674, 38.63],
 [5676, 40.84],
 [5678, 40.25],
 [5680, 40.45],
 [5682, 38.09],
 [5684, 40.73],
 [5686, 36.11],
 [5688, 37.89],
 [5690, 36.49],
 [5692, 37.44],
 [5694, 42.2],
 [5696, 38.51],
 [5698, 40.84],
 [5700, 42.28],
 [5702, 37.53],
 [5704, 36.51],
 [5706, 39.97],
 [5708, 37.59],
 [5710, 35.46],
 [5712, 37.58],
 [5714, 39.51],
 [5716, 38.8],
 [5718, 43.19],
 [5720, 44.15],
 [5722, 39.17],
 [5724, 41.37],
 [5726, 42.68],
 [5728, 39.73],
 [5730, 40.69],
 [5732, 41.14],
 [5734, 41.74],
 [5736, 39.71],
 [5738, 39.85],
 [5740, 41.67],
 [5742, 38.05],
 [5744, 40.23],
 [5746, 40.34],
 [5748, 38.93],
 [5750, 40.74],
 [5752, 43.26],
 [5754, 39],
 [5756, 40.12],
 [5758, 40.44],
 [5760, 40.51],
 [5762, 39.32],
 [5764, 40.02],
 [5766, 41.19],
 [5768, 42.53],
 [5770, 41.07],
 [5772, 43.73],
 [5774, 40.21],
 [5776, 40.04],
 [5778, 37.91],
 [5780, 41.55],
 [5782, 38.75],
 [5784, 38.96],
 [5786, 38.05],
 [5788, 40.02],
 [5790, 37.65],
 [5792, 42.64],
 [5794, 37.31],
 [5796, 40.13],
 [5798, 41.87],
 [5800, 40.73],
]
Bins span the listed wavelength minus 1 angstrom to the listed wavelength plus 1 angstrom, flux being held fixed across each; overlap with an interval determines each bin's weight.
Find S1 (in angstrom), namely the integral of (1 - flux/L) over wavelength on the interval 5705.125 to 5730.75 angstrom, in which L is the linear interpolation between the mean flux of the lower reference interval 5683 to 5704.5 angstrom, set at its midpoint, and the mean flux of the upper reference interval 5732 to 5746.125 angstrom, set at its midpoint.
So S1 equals -0.24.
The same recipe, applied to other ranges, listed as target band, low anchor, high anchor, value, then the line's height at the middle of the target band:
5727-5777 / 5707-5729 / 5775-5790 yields -1.3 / 39.6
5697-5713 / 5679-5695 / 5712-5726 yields 0.6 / 39.9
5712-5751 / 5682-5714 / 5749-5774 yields -0.7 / 39.8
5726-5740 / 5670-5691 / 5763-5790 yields -0.4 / 39.6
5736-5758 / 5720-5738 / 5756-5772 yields 0.4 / 40.9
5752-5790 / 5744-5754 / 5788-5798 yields 0.0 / 40.2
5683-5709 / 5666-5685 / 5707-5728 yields 0.5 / 39.5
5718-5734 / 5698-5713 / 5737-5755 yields -0.9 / 39.3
